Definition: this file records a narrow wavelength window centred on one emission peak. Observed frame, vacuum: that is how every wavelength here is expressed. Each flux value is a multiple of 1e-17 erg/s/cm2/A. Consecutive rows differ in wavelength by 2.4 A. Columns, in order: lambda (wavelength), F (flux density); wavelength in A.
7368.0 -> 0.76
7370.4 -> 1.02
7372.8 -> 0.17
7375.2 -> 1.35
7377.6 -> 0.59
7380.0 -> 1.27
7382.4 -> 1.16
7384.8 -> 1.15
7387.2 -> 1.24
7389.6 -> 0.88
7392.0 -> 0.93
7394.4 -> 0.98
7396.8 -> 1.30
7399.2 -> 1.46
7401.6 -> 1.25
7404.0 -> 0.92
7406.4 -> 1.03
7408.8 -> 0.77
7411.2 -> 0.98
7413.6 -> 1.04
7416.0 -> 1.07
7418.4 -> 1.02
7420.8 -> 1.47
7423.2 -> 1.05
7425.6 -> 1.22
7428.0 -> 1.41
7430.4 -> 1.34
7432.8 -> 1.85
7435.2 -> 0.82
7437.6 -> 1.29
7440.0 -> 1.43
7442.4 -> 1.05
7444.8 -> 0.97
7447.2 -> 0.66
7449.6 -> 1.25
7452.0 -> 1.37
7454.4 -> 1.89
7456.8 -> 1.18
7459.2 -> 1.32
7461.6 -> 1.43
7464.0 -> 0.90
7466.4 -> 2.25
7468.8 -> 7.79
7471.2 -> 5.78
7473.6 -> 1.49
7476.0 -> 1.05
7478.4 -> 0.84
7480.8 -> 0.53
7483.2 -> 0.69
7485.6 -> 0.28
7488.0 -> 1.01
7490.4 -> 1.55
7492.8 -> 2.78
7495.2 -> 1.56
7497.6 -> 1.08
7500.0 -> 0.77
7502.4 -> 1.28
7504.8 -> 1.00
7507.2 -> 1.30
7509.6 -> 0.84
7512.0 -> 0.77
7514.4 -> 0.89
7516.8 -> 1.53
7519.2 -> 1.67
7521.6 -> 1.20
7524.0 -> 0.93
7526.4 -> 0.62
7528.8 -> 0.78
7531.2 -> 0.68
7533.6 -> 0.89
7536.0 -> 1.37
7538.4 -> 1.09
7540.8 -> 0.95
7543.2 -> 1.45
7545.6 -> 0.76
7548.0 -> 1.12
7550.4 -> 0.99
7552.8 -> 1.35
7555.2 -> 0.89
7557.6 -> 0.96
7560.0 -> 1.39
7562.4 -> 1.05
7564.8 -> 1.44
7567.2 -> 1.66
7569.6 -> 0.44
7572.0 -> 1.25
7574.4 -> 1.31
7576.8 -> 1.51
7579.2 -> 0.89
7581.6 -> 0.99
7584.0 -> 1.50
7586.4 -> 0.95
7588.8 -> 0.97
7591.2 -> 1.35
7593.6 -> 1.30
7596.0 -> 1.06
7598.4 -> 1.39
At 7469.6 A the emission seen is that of H-alpha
